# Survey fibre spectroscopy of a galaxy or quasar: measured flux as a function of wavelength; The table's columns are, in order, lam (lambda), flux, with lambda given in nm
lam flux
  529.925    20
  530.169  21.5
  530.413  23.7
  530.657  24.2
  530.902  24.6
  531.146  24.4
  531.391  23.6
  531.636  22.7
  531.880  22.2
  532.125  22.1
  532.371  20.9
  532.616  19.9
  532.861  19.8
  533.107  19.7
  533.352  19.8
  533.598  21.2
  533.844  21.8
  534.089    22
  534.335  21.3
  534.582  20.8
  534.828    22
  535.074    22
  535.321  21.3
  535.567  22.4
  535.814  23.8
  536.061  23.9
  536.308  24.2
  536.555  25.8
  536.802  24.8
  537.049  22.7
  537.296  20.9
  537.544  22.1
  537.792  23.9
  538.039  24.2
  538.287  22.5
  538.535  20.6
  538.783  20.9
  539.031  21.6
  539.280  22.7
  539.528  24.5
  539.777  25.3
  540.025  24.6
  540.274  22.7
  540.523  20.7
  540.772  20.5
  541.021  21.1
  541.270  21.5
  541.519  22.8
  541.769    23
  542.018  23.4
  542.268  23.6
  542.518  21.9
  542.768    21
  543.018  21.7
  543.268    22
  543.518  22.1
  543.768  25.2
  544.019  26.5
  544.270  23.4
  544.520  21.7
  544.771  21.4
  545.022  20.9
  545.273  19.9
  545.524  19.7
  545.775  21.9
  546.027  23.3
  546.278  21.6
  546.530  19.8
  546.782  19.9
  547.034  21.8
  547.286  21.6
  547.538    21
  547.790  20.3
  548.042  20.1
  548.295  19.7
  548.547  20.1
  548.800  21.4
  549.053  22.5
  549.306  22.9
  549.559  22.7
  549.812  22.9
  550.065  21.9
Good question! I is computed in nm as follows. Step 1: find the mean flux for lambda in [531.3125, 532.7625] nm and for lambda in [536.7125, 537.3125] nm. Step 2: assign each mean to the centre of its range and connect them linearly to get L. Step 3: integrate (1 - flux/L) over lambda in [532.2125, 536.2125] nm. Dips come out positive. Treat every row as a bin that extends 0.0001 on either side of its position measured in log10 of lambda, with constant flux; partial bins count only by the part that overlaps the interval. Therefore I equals 0.17 nm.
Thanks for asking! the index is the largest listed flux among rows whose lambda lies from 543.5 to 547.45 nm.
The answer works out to 26.5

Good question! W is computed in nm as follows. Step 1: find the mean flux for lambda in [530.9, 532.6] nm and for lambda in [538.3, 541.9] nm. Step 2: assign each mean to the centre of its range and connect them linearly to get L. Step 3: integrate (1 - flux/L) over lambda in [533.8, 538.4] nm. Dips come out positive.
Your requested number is -0.06 nm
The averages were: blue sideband 22.6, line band 22.8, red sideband 22.3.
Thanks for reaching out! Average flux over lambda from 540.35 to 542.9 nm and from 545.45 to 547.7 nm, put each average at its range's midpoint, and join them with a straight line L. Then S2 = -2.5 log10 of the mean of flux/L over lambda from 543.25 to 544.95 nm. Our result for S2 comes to -0.078 mag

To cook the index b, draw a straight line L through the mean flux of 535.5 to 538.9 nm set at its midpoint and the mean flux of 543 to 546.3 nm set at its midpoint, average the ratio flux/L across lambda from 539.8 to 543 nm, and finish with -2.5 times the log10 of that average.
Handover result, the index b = 0.01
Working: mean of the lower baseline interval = 23.1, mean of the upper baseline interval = 22.3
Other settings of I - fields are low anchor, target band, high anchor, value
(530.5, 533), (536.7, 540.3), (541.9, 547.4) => -0.12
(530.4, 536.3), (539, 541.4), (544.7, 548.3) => -0.12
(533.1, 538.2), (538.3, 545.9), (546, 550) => -0.15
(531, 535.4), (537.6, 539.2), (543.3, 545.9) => -0.03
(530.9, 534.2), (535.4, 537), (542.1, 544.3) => -0.14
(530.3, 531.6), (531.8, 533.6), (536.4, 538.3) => 0.24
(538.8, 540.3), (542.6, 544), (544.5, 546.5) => -0.04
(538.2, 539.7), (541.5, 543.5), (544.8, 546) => -0.08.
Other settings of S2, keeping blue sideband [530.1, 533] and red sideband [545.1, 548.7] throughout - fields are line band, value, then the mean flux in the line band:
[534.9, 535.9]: -0.01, 22.3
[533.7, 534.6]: 0.03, 21.5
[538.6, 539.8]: -0.05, 22.7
